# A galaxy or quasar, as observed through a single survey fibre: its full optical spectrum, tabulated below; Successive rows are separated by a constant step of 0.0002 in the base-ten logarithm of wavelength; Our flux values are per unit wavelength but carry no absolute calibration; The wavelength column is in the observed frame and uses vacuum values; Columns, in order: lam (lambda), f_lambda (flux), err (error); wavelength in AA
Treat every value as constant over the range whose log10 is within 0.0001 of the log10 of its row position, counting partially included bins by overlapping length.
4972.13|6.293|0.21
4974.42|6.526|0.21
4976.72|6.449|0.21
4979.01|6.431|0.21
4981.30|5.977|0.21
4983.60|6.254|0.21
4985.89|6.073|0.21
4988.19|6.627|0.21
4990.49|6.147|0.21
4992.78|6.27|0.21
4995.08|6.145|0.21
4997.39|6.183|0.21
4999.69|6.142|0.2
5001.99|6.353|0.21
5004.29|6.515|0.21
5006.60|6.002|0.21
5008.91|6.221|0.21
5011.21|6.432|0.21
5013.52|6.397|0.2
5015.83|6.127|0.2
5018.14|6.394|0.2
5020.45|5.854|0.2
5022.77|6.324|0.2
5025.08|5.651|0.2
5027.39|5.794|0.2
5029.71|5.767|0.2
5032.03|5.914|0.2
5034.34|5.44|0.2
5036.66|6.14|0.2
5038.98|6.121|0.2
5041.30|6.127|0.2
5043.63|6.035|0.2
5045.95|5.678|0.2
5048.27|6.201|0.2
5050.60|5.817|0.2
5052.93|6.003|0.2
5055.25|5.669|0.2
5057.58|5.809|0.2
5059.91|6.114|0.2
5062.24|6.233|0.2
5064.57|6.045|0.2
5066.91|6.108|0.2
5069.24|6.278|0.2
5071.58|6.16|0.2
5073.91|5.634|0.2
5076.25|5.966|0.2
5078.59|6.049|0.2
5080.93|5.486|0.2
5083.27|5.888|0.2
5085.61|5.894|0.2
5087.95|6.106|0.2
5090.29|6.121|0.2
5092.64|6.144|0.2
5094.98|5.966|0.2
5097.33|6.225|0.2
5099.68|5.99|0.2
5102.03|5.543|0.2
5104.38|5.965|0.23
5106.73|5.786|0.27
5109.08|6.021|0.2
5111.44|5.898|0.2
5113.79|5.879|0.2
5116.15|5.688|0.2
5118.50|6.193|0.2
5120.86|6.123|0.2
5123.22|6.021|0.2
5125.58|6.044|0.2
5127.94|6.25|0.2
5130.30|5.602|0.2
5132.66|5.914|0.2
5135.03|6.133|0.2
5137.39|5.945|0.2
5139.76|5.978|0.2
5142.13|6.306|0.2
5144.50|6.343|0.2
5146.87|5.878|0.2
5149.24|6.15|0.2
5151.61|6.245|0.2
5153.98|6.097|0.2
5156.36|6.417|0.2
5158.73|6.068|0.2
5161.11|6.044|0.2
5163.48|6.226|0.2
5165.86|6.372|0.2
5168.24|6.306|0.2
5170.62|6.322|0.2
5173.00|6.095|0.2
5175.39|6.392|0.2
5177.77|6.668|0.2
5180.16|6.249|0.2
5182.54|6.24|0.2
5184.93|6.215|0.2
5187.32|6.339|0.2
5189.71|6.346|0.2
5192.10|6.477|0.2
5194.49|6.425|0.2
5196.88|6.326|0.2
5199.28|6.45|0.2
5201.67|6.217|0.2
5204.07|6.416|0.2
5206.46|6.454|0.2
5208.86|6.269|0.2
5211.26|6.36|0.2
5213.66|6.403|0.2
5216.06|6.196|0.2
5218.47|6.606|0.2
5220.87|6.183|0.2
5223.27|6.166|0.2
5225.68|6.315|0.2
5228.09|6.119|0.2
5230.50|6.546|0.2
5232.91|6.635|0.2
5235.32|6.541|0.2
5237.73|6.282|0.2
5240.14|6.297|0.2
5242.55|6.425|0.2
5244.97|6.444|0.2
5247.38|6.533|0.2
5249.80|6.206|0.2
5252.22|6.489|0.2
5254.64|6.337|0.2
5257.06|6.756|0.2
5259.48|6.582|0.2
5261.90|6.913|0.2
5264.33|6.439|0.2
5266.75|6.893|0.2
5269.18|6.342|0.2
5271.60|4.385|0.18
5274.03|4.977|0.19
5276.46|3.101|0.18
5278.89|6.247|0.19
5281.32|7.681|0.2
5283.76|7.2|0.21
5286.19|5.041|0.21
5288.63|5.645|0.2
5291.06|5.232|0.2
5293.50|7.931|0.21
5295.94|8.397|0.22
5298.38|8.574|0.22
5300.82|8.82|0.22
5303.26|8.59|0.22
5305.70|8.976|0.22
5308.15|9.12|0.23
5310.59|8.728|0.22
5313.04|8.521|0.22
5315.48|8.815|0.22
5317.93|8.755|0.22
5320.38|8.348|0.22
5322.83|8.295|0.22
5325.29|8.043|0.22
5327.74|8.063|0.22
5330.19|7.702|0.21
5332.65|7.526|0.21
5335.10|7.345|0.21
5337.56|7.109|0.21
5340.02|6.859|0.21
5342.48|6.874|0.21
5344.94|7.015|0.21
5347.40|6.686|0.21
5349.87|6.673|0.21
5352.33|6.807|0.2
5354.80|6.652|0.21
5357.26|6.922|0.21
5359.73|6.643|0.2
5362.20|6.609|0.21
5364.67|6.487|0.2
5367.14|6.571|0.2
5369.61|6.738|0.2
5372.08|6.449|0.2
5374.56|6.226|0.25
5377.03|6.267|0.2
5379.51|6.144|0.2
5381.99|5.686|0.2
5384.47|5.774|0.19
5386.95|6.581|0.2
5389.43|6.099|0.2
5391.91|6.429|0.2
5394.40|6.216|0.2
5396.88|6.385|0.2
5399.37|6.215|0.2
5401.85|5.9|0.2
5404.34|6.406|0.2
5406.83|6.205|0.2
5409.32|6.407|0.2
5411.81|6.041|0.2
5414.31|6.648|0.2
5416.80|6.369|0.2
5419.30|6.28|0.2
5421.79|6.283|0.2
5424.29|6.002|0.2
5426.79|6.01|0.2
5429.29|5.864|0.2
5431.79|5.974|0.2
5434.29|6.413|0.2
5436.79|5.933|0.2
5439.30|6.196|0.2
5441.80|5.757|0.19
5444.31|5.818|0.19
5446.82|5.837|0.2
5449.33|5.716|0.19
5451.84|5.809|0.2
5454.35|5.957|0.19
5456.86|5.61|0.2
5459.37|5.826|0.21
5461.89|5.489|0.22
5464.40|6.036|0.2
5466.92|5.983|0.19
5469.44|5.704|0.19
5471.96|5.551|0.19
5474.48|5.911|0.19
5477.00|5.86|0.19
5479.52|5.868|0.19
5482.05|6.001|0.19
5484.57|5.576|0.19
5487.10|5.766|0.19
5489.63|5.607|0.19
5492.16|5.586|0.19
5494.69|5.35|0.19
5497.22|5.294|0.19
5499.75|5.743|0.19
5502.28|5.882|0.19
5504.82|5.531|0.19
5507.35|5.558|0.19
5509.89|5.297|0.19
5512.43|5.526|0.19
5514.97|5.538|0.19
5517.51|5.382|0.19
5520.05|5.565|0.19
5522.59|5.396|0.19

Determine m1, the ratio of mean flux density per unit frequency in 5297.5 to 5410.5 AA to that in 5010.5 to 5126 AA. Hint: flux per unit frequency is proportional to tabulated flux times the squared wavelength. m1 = 1.3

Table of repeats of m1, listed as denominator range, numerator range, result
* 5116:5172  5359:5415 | 1.13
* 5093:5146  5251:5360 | 1.28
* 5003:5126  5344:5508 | 1.16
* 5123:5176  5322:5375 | 1.23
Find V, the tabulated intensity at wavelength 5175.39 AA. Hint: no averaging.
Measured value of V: 6.392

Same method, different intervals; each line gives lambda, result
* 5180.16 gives 6.249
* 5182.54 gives 6.24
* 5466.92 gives 5.983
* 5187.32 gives 6.339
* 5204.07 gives 6.416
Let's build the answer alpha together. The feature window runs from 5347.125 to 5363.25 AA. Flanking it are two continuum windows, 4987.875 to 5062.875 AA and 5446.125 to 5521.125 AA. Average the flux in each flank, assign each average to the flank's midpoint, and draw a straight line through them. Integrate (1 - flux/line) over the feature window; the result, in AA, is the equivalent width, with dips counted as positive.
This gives -2.6 AA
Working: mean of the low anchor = 6.07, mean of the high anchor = 5.68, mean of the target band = 6.71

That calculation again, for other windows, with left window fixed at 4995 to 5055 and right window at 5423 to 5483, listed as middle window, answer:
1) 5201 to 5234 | -2.05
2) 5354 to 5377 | -2.54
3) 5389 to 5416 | -1.71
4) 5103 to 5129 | 0.17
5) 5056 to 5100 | 0.21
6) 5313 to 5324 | -4.85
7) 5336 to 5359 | -3.58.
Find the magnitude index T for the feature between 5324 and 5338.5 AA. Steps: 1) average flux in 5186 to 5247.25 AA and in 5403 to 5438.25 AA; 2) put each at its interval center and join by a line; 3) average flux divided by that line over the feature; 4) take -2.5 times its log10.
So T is -0.214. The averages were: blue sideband 6.37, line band 7.64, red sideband 6.2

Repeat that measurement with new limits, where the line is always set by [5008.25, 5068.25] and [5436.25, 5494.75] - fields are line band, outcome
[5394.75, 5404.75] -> -0.07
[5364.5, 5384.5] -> -0.08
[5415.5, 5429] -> -0.06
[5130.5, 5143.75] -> -0.01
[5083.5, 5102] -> -0.01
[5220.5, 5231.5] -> -0.06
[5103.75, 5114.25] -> 0.01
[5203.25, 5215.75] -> -0.08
